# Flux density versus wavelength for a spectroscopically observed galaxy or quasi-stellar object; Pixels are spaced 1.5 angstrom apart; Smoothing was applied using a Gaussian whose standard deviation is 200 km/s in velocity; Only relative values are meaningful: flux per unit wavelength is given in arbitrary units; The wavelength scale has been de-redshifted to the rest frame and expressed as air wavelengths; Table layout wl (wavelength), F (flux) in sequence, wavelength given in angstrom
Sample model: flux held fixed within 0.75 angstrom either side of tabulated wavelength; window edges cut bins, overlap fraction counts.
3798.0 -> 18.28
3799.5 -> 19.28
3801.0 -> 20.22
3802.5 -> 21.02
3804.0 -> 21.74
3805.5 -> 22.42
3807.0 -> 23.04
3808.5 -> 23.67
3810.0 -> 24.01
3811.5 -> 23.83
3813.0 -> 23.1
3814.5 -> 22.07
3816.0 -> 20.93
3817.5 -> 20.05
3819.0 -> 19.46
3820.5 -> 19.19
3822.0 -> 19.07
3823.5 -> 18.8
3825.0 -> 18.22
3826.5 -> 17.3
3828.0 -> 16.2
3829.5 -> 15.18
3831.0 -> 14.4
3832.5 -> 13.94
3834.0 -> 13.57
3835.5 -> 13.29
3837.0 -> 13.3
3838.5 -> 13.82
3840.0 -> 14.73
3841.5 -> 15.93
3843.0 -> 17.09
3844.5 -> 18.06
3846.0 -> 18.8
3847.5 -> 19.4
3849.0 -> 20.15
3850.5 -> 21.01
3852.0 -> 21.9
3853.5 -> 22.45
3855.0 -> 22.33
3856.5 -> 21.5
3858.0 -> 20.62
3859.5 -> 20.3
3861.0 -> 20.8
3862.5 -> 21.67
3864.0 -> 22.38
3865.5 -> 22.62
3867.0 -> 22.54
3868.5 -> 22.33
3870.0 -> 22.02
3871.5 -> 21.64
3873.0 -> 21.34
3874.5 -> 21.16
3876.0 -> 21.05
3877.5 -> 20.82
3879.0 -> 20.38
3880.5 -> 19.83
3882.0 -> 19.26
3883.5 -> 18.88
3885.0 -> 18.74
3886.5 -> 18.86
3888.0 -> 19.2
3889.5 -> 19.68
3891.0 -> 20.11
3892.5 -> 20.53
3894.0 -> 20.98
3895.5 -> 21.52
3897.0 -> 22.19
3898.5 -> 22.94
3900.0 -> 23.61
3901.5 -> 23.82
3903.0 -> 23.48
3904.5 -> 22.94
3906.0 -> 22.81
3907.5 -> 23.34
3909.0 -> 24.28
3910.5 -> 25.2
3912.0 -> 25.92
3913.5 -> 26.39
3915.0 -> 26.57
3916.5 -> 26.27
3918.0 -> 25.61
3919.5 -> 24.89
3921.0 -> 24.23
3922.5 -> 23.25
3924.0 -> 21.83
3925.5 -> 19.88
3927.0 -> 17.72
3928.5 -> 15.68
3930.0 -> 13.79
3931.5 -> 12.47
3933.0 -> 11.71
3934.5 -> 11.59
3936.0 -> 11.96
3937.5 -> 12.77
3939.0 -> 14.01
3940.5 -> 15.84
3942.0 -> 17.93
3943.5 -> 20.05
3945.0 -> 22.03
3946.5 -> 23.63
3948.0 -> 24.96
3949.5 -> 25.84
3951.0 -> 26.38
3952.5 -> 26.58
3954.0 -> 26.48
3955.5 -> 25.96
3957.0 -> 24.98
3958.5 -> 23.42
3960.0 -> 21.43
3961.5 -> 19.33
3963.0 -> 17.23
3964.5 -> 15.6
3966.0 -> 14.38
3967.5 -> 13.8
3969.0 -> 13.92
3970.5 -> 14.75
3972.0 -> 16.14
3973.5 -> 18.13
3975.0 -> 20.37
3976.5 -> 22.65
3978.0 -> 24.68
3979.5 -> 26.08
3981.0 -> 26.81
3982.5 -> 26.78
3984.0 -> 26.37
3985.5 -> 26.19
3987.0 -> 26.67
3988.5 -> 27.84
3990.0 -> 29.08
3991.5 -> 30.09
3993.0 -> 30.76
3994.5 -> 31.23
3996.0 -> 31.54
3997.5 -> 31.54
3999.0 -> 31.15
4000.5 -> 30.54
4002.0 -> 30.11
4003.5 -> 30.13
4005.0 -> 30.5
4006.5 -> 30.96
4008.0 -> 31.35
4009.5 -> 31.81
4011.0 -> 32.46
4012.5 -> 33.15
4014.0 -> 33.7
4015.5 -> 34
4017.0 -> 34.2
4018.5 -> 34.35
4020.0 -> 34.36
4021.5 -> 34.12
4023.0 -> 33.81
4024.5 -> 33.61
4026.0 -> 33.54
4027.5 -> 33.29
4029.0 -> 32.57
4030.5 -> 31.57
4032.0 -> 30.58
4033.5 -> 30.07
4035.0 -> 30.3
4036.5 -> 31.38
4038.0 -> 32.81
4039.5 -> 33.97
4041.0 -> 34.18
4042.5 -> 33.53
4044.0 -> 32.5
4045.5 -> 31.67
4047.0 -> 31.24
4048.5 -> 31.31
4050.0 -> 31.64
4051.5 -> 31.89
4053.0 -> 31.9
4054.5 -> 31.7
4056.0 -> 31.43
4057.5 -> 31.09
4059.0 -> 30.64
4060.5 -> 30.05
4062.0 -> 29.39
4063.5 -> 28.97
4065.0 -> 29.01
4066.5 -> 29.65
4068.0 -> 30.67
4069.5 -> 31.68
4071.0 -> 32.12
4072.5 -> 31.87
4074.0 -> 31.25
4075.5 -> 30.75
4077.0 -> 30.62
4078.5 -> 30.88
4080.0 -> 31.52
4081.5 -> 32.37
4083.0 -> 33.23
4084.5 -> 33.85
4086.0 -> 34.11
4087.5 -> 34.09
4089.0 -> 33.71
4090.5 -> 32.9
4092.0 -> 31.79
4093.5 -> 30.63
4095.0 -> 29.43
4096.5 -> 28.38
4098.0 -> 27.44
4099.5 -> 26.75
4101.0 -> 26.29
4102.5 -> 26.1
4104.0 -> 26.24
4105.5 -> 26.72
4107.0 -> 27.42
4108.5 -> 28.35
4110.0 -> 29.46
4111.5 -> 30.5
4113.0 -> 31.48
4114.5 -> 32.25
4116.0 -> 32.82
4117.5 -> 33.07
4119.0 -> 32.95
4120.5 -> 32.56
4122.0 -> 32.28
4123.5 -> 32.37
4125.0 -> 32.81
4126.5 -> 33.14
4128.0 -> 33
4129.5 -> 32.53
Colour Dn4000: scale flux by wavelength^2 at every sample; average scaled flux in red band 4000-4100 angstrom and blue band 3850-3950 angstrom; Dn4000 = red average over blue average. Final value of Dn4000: 1.64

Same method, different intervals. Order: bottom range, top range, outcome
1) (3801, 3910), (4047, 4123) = 1.71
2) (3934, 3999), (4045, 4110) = 1.44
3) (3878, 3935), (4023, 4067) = 1.61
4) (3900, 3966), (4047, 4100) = 1.58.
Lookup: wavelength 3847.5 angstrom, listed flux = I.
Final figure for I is 19.4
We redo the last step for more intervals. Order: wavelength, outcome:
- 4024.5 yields 33.61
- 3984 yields 26.37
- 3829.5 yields 15.18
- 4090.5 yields 32.9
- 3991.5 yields 30.09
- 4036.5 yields 31.38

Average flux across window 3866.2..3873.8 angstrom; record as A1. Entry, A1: 22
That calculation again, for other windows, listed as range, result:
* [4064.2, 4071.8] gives 30.6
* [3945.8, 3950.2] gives 24.8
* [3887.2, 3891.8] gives 19.7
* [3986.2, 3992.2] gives 28.4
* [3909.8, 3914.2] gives 25.8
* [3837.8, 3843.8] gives 15.4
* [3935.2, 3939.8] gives 12.9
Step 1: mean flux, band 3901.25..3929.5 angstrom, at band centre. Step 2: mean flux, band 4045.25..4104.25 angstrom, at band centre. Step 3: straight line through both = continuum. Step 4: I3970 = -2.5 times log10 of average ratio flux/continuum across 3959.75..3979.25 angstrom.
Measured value 0.39 mag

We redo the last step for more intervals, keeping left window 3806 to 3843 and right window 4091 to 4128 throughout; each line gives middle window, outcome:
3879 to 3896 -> 0.06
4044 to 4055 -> -0.15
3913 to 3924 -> -0.13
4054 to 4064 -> -0.09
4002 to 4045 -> -0.22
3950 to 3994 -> 0.07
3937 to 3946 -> 0.31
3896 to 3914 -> -0.11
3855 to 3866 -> -0.09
